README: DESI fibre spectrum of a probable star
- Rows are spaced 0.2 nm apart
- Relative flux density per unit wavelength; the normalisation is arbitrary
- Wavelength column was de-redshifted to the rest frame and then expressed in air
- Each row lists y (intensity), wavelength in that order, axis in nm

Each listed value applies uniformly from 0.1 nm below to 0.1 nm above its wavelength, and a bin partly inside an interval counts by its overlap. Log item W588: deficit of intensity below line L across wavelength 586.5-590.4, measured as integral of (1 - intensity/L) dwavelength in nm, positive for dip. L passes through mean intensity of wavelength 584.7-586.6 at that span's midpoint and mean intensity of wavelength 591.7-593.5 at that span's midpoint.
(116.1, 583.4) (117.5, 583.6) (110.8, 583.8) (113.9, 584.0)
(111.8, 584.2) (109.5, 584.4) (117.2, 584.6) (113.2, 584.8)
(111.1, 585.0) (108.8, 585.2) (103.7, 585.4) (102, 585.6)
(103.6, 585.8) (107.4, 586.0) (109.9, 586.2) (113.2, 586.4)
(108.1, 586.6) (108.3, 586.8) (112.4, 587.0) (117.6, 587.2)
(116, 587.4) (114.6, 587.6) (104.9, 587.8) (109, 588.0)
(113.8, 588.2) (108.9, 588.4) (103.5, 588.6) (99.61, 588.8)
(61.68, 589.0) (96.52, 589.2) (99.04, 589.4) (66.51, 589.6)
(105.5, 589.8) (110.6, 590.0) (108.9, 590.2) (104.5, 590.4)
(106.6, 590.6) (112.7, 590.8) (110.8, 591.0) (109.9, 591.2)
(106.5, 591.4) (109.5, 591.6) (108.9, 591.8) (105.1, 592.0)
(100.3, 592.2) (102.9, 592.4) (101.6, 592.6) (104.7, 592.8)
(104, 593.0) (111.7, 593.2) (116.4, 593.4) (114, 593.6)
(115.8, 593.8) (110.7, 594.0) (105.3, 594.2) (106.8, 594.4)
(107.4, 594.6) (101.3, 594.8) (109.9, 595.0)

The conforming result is 0.14 nm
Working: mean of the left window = 108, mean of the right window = 106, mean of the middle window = 103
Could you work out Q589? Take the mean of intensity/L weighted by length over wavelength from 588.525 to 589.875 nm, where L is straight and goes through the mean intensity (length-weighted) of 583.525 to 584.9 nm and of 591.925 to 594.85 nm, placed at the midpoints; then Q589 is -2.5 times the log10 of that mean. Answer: 0.22 mag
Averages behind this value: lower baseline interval 113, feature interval 89.8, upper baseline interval 107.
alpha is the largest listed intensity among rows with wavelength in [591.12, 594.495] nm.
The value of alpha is 116.4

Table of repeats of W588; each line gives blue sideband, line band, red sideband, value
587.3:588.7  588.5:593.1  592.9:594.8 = 0.34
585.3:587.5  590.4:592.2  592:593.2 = -0.06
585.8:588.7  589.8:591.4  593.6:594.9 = 0.01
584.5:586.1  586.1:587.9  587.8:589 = -0.11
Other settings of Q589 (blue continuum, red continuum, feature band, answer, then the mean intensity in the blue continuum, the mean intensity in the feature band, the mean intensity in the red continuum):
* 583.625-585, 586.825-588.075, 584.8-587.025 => 0.04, 113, 108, 112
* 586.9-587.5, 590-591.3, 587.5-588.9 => 0.06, 115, 108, 109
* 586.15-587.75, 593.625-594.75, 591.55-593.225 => 0.05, 112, 105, 109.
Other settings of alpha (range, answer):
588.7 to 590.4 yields 110.6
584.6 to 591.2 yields 117.6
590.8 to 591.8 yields 110.8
